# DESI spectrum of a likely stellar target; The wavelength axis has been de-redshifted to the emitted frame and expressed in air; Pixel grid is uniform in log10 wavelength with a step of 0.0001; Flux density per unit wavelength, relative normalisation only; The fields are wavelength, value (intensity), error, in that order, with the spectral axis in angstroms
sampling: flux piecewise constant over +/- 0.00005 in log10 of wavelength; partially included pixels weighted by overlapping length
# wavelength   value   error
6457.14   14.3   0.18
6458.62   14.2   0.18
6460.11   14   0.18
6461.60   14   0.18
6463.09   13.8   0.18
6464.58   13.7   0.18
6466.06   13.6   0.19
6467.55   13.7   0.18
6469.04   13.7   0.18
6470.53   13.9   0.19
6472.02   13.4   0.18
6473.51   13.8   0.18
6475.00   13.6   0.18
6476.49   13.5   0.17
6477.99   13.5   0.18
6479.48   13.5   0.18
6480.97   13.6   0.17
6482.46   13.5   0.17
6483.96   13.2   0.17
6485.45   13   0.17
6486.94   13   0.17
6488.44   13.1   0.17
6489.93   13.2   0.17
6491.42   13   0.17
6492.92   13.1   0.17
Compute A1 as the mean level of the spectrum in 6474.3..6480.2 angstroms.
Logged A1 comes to 13.5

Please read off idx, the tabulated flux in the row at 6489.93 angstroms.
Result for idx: 13.2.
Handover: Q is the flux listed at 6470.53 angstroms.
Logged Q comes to 13.9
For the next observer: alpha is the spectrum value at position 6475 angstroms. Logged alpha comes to 13.6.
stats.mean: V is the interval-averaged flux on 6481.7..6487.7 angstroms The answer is 13.2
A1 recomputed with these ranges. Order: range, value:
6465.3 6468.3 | 13.7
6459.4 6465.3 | 13.9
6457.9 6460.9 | 14.1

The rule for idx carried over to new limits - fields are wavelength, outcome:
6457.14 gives 14.3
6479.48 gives 13.5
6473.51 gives 13.8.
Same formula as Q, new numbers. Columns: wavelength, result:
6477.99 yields 13.5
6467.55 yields 13.7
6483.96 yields 13.2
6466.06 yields 13.6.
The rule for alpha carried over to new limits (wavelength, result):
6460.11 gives 14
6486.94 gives 13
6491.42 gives 13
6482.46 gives 13.5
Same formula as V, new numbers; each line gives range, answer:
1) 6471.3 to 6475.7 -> 13.6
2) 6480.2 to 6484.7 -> 13.4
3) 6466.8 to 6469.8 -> 13.7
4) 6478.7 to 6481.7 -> 13.6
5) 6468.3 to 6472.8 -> 13.7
